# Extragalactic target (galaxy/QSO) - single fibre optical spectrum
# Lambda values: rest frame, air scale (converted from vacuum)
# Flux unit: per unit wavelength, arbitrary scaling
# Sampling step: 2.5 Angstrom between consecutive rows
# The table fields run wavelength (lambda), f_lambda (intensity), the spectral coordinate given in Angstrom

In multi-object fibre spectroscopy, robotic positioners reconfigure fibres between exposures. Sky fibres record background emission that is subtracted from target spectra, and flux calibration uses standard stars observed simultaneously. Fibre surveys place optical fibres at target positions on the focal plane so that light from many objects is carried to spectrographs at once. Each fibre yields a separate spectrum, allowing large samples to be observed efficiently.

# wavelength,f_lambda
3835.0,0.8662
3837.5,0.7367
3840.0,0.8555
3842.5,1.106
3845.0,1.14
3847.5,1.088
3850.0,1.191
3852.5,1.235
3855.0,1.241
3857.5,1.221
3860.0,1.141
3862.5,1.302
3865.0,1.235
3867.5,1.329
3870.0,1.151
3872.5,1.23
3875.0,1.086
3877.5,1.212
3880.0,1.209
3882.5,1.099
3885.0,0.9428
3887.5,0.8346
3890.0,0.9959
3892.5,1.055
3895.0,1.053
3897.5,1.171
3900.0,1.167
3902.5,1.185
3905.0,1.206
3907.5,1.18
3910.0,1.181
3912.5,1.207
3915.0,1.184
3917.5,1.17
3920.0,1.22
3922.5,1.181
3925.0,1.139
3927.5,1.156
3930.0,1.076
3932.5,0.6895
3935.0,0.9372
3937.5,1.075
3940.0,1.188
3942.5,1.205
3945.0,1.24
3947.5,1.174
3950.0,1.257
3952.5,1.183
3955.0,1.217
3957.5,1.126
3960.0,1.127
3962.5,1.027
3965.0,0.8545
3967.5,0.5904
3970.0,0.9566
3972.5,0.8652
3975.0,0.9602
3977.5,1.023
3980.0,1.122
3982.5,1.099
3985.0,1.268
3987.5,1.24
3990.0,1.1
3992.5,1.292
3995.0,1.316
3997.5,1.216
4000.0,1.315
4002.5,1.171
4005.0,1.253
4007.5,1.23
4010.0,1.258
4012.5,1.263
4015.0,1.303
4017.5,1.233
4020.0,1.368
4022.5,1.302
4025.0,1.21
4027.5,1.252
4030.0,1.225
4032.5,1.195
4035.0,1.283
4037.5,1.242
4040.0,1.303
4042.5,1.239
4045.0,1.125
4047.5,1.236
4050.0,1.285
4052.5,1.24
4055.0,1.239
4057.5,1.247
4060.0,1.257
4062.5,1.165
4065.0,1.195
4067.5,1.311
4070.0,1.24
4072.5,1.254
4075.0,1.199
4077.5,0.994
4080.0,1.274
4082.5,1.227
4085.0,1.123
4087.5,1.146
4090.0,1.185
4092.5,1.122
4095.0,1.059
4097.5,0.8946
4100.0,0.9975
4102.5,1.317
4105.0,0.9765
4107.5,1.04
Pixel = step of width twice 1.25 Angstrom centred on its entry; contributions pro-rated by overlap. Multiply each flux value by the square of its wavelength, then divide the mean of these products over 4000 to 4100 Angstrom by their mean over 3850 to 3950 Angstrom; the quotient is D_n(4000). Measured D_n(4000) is 1.1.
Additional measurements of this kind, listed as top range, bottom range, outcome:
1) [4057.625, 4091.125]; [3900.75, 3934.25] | 1.14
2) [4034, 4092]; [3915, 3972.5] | 1.20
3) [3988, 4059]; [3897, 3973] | 1.18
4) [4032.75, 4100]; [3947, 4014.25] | 1.10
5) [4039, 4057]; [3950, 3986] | 1.24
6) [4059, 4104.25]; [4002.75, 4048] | 0.96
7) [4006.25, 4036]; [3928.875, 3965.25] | 1.19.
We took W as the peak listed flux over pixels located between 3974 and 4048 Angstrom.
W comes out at 1.368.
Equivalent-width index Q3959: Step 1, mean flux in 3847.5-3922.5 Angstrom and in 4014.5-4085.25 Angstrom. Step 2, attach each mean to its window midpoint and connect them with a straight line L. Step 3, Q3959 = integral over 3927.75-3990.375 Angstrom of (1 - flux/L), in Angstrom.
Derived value 6.7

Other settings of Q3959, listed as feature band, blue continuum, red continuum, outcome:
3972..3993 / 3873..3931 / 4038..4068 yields 1.3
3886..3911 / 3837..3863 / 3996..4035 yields 1.3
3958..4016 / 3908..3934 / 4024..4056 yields 3.1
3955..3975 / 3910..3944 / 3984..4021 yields 3.9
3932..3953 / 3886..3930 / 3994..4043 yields 1.0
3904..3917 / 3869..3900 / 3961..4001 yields -1.2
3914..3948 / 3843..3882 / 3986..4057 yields 2.9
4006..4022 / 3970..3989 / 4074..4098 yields -2.7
